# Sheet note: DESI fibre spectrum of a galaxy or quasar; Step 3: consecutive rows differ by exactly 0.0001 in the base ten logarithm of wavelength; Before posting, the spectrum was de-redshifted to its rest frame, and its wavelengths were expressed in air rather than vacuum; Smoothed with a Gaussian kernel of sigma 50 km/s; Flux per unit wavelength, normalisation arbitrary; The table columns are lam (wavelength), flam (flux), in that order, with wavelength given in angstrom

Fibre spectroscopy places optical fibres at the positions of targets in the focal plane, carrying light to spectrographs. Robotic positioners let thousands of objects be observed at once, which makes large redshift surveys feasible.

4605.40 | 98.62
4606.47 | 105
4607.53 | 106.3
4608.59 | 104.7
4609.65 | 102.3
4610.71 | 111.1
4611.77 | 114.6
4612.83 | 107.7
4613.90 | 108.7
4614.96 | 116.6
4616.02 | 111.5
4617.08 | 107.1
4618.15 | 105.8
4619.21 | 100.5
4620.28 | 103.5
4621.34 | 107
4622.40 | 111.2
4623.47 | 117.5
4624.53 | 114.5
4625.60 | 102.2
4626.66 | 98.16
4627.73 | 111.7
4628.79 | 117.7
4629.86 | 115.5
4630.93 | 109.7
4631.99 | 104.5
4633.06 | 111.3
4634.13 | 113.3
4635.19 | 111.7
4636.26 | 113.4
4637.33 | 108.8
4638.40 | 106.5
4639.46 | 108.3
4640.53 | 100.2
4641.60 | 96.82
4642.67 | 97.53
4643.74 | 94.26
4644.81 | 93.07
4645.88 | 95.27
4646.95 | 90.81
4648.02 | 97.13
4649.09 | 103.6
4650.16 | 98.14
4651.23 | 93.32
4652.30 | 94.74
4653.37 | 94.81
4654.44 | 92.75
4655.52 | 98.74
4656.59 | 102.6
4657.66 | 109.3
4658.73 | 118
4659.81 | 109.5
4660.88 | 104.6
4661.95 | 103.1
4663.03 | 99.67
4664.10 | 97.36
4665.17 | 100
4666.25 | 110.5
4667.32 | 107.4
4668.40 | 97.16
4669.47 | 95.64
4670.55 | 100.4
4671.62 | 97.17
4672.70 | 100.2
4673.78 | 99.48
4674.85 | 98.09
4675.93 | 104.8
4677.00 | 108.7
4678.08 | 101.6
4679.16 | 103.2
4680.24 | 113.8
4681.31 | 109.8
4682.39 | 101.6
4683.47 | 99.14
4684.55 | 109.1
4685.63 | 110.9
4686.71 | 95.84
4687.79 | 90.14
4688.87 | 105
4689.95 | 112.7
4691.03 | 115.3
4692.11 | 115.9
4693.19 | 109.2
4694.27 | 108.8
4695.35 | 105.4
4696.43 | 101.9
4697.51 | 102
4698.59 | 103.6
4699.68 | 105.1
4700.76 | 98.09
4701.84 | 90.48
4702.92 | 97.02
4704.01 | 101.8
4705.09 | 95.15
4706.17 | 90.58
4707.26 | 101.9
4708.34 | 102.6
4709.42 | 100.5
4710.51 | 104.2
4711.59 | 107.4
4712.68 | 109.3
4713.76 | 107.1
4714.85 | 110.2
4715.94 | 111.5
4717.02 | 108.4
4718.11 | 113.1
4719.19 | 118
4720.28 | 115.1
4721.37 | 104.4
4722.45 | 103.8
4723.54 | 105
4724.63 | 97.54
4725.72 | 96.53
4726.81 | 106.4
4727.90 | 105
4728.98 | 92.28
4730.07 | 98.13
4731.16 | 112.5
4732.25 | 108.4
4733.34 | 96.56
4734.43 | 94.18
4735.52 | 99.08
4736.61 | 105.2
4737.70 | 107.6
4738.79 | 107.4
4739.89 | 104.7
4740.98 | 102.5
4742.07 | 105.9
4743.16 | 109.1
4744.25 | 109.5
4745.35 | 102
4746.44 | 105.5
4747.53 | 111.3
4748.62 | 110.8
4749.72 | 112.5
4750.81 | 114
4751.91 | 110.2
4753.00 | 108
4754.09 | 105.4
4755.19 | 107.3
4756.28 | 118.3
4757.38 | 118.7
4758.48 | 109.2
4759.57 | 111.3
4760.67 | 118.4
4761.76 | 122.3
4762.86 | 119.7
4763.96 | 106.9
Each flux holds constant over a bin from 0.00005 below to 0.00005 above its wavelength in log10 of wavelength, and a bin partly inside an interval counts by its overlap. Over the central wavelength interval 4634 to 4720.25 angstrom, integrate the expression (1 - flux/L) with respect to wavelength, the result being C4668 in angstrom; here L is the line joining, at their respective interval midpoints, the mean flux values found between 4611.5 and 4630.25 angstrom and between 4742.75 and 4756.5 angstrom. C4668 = 4.9 angstrom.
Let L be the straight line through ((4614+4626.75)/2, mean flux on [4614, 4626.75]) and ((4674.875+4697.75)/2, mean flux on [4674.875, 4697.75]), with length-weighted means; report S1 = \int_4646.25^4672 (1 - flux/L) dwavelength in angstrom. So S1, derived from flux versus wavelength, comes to 1.5 angstrom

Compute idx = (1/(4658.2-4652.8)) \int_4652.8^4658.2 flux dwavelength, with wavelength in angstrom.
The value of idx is 99.7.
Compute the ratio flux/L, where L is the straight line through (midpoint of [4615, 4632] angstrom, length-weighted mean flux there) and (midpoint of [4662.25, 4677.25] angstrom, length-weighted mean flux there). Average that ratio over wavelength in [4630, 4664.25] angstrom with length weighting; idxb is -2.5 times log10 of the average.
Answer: 0.03 mag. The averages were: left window 109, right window 101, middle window 102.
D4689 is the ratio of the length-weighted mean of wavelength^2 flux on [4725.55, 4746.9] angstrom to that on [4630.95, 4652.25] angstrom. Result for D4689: 1.06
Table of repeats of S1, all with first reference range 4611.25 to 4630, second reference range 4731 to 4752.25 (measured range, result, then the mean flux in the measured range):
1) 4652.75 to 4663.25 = 0.5 angstrom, 103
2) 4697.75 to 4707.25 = 0.8 angstrom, 98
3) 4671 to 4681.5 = 0.4 angstrom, 104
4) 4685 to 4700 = 0.2 angstrom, 106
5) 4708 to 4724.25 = -0.2 angstrom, 108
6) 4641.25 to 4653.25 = 1.4 angstrom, 95.8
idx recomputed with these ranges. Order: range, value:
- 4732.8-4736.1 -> 96.7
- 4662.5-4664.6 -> 98.7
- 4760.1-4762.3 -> 120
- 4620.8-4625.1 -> 113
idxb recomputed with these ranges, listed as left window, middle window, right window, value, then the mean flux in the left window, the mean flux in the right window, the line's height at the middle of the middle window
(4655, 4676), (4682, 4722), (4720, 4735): -0.02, 103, 102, 102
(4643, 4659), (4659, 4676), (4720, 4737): -0.03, 98.1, 102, 99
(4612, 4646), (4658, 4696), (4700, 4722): 0.01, 107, 104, 106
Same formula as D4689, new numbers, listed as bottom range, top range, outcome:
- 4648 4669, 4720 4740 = 1.04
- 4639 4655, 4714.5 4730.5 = 1.13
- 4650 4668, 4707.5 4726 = 1.07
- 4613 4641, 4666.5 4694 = 0.98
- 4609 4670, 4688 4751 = 1.04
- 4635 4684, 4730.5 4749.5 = 1.07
